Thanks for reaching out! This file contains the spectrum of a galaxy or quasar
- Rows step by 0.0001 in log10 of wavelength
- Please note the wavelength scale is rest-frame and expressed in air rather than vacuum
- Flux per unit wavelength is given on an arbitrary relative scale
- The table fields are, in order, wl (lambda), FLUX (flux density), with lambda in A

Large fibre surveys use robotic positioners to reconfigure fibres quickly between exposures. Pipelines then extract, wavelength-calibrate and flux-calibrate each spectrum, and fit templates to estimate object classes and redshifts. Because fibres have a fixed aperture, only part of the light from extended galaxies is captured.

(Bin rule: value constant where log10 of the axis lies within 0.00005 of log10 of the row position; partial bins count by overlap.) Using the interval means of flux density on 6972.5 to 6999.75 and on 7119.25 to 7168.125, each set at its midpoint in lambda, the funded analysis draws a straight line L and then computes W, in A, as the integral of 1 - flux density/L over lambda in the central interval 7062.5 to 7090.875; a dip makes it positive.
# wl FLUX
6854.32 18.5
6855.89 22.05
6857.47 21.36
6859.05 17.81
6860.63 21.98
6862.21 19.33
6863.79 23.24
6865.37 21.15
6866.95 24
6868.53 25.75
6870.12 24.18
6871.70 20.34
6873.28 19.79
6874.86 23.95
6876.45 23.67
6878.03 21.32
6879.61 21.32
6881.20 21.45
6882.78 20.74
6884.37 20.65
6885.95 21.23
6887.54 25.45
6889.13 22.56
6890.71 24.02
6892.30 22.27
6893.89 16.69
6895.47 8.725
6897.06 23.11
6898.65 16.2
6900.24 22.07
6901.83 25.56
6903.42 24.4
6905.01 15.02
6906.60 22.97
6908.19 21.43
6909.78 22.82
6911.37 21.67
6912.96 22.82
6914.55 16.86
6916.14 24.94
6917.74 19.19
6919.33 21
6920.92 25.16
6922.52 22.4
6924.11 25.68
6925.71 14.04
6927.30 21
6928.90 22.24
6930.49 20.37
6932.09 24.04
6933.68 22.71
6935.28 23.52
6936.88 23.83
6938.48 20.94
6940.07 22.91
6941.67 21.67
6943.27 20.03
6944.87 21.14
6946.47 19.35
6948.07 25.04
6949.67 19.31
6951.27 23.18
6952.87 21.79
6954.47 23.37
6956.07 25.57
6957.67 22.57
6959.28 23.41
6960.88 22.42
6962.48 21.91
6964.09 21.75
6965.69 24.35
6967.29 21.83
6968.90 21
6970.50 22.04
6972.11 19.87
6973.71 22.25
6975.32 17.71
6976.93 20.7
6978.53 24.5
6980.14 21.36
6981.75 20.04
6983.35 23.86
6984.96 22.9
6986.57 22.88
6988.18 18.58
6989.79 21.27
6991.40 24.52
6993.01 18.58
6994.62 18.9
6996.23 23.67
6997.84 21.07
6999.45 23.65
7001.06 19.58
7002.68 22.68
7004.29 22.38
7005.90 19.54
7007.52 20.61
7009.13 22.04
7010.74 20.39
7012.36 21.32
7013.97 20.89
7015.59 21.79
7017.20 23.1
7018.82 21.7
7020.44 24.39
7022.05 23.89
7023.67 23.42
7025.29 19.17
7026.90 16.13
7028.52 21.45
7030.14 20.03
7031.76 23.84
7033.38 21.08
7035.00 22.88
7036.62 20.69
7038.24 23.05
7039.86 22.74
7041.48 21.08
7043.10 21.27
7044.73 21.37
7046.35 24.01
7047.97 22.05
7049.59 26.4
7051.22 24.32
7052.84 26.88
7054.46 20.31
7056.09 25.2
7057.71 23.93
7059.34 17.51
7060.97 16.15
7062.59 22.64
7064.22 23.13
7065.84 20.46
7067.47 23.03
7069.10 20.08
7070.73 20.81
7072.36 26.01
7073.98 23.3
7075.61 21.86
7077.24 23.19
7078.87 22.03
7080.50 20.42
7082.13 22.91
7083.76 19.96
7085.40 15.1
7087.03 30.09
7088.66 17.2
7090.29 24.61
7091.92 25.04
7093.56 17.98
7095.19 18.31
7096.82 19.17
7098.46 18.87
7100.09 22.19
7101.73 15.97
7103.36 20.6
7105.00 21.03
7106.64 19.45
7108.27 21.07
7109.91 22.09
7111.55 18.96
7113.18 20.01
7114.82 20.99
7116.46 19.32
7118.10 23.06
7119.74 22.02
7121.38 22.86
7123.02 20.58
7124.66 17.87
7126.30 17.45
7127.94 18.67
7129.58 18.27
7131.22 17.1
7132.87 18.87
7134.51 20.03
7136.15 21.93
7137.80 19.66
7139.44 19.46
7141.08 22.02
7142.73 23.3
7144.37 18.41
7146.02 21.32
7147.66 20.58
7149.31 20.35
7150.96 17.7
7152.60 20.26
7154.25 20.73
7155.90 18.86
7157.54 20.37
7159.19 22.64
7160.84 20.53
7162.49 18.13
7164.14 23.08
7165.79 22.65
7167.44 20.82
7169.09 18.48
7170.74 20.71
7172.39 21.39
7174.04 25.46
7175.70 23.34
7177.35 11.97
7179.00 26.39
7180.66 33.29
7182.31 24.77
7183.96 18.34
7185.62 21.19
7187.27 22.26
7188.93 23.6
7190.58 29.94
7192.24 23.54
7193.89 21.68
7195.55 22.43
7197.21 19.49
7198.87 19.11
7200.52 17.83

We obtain -1.7 A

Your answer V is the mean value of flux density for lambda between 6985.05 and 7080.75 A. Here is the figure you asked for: 21.9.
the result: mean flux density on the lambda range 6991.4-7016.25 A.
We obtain 21.2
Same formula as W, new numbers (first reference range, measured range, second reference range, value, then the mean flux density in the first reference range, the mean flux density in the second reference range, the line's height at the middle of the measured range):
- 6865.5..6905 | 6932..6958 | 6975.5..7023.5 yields -0.9 A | 21.5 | 21.7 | 21.6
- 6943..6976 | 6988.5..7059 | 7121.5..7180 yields -1.9 A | 21.9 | 20.3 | 21.4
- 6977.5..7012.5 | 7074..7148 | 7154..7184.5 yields 4.0 A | 21.6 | 21.7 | 21.7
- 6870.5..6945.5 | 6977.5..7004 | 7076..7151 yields -0.9 A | 21.4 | 20.4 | 21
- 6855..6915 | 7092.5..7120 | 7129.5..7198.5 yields 1.6 A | 21.3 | 21.3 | 21.3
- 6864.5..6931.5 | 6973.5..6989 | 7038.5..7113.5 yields 0.0 A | 21.4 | 21.6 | 21.5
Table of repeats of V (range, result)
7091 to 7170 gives 20.2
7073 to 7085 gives 21.8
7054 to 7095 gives 21.7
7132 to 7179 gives 20.6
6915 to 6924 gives 22.6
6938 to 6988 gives 22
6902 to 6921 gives 21.5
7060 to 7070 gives 20.9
